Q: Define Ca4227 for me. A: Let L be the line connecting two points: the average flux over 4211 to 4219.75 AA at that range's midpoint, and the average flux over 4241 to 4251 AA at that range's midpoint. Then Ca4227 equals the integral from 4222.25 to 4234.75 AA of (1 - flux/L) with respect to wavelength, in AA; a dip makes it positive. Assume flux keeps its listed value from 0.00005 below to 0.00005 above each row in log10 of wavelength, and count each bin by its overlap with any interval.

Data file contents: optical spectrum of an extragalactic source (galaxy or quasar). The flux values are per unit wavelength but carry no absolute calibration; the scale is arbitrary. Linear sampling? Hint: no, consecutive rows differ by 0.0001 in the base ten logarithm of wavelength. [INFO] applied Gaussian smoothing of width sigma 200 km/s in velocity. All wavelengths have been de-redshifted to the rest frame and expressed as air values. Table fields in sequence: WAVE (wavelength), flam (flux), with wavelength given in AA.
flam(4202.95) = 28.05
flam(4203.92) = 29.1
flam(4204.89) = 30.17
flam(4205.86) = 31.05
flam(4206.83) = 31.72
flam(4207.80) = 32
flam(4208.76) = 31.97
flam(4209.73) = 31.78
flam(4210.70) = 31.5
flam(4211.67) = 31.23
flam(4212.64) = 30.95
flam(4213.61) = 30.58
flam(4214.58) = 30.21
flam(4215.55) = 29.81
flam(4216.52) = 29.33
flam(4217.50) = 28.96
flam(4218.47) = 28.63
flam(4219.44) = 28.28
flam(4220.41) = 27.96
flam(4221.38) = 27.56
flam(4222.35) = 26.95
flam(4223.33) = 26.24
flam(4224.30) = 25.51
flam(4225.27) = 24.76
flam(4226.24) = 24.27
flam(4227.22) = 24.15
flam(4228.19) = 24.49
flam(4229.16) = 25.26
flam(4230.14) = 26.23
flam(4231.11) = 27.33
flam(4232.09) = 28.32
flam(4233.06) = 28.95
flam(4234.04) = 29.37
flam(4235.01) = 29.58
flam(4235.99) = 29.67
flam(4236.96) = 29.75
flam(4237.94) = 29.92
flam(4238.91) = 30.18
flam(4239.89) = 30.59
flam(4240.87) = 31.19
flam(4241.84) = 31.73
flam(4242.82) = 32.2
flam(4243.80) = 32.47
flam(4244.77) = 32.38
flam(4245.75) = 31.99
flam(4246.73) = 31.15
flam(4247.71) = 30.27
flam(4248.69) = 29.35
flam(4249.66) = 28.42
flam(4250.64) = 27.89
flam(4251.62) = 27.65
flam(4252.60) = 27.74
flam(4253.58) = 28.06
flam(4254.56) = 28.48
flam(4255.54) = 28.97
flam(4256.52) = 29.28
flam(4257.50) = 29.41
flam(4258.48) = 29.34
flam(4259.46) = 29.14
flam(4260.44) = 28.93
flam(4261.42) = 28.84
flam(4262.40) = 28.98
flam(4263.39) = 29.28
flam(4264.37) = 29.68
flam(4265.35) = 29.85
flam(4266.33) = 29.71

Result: 1.6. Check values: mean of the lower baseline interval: 29.8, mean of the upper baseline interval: 30.9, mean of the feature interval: 26.3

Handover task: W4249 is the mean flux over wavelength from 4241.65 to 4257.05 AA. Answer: 29.8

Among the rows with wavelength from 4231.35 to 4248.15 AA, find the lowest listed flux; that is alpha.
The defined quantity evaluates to 28.32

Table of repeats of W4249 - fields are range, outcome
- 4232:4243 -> 30.1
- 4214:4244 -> 28.3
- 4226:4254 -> 29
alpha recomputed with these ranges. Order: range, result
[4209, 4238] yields 24.15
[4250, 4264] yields 27.65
